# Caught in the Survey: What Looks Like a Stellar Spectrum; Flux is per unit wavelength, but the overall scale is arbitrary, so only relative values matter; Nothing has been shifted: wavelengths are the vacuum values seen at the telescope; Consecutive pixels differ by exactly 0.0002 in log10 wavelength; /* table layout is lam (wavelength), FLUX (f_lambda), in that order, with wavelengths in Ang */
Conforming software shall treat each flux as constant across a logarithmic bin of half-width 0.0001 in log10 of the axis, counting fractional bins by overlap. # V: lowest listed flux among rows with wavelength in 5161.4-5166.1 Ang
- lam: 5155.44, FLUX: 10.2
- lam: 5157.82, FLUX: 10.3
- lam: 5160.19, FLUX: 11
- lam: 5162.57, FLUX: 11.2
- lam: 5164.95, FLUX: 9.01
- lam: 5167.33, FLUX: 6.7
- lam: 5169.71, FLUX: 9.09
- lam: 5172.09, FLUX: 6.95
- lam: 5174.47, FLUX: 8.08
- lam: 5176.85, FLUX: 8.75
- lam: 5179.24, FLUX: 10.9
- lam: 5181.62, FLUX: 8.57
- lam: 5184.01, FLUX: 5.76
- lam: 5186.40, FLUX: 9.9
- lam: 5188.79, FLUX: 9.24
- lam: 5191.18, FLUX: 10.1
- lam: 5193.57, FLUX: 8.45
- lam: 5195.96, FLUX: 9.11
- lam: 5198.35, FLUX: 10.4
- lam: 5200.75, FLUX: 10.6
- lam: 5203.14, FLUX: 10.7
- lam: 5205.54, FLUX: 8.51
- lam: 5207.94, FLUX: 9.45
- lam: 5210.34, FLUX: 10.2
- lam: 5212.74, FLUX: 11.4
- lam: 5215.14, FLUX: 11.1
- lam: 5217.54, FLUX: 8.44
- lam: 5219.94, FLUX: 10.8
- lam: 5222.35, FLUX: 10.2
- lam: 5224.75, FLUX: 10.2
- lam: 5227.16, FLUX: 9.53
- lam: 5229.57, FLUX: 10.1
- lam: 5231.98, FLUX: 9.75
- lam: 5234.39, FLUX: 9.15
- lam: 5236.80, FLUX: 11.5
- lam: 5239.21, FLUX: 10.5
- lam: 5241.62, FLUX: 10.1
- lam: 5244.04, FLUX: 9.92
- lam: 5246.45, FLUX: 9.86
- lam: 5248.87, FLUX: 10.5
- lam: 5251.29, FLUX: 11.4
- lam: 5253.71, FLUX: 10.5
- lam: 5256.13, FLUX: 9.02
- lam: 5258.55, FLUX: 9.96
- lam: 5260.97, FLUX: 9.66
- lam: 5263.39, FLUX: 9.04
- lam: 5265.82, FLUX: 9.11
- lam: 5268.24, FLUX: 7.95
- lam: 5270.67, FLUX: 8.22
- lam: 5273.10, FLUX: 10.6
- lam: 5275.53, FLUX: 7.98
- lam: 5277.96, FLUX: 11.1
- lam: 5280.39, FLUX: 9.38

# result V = 9.01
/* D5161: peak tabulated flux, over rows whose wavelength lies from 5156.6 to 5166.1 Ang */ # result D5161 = 11.2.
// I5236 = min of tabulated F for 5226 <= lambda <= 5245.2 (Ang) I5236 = 9.15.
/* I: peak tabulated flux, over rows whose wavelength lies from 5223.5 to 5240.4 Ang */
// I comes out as 11.5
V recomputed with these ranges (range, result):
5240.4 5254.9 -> 9.86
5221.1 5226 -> 10.2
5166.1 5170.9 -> 6.7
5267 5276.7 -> 7.95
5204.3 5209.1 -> 8.51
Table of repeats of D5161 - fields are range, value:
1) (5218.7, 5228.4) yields 10.8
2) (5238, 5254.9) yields 11.4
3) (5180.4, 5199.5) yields 10.4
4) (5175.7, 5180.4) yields 10.9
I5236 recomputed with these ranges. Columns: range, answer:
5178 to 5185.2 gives 5.76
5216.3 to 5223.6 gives 8.44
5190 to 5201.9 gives 8.45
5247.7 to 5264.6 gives 9.02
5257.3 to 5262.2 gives 9.66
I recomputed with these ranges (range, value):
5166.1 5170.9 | 9.09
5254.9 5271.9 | 9.96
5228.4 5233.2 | 10.1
